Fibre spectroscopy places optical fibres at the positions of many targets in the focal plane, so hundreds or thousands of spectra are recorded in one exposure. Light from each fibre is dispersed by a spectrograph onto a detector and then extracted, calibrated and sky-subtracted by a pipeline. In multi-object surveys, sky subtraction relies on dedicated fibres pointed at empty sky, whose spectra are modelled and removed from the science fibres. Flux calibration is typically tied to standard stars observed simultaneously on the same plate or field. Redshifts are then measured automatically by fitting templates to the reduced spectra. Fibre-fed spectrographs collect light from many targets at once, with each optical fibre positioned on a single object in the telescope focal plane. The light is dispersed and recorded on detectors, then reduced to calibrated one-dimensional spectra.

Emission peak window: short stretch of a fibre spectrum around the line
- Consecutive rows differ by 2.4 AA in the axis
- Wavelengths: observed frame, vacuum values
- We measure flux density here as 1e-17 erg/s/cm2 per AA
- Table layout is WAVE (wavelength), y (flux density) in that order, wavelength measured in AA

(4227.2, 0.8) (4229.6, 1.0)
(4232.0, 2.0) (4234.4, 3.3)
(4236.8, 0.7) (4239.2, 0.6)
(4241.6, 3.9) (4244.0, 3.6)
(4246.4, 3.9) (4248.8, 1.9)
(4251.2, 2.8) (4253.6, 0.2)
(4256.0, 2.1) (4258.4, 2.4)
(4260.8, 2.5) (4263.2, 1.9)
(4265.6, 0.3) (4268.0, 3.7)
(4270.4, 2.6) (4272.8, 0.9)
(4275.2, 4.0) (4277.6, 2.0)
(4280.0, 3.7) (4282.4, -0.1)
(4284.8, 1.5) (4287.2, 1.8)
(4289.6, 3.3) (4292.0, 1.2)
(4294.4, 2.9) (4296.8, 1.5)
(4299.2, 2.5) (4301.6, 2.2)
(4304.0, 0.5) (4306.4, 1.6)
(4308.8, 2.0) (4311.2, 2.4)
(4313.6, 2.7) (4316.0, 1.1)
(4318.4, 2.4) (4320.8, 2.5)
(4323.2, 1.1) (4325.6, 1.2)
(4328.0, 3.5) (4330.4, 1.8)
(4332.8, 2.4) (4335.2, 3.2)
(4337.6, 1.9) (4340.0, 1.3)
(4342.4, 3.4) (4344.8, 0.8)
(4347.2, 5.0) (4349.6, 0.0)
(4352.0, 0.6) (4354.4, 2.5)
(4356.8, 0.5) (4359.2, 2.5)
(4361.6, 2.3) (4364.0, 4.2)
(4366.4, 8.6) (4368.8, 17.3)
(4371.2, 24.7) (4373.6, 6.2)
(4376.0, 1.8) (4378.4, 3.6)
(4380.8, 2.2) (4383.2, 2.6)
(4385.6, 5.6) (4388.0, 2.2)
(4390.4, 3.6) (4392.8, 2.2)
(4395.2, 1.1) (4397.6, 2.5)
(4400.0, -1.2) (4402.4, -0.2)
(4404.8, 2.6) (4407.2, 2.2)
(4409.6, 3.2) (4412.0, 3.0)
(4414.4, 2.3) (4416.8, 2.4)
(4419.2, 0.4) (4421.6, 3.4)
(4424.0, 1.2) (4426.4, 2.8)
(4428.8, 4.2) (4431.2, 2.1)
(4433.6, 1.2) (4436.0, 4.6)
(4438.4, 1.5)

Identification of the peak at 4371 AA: [O II] 3727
